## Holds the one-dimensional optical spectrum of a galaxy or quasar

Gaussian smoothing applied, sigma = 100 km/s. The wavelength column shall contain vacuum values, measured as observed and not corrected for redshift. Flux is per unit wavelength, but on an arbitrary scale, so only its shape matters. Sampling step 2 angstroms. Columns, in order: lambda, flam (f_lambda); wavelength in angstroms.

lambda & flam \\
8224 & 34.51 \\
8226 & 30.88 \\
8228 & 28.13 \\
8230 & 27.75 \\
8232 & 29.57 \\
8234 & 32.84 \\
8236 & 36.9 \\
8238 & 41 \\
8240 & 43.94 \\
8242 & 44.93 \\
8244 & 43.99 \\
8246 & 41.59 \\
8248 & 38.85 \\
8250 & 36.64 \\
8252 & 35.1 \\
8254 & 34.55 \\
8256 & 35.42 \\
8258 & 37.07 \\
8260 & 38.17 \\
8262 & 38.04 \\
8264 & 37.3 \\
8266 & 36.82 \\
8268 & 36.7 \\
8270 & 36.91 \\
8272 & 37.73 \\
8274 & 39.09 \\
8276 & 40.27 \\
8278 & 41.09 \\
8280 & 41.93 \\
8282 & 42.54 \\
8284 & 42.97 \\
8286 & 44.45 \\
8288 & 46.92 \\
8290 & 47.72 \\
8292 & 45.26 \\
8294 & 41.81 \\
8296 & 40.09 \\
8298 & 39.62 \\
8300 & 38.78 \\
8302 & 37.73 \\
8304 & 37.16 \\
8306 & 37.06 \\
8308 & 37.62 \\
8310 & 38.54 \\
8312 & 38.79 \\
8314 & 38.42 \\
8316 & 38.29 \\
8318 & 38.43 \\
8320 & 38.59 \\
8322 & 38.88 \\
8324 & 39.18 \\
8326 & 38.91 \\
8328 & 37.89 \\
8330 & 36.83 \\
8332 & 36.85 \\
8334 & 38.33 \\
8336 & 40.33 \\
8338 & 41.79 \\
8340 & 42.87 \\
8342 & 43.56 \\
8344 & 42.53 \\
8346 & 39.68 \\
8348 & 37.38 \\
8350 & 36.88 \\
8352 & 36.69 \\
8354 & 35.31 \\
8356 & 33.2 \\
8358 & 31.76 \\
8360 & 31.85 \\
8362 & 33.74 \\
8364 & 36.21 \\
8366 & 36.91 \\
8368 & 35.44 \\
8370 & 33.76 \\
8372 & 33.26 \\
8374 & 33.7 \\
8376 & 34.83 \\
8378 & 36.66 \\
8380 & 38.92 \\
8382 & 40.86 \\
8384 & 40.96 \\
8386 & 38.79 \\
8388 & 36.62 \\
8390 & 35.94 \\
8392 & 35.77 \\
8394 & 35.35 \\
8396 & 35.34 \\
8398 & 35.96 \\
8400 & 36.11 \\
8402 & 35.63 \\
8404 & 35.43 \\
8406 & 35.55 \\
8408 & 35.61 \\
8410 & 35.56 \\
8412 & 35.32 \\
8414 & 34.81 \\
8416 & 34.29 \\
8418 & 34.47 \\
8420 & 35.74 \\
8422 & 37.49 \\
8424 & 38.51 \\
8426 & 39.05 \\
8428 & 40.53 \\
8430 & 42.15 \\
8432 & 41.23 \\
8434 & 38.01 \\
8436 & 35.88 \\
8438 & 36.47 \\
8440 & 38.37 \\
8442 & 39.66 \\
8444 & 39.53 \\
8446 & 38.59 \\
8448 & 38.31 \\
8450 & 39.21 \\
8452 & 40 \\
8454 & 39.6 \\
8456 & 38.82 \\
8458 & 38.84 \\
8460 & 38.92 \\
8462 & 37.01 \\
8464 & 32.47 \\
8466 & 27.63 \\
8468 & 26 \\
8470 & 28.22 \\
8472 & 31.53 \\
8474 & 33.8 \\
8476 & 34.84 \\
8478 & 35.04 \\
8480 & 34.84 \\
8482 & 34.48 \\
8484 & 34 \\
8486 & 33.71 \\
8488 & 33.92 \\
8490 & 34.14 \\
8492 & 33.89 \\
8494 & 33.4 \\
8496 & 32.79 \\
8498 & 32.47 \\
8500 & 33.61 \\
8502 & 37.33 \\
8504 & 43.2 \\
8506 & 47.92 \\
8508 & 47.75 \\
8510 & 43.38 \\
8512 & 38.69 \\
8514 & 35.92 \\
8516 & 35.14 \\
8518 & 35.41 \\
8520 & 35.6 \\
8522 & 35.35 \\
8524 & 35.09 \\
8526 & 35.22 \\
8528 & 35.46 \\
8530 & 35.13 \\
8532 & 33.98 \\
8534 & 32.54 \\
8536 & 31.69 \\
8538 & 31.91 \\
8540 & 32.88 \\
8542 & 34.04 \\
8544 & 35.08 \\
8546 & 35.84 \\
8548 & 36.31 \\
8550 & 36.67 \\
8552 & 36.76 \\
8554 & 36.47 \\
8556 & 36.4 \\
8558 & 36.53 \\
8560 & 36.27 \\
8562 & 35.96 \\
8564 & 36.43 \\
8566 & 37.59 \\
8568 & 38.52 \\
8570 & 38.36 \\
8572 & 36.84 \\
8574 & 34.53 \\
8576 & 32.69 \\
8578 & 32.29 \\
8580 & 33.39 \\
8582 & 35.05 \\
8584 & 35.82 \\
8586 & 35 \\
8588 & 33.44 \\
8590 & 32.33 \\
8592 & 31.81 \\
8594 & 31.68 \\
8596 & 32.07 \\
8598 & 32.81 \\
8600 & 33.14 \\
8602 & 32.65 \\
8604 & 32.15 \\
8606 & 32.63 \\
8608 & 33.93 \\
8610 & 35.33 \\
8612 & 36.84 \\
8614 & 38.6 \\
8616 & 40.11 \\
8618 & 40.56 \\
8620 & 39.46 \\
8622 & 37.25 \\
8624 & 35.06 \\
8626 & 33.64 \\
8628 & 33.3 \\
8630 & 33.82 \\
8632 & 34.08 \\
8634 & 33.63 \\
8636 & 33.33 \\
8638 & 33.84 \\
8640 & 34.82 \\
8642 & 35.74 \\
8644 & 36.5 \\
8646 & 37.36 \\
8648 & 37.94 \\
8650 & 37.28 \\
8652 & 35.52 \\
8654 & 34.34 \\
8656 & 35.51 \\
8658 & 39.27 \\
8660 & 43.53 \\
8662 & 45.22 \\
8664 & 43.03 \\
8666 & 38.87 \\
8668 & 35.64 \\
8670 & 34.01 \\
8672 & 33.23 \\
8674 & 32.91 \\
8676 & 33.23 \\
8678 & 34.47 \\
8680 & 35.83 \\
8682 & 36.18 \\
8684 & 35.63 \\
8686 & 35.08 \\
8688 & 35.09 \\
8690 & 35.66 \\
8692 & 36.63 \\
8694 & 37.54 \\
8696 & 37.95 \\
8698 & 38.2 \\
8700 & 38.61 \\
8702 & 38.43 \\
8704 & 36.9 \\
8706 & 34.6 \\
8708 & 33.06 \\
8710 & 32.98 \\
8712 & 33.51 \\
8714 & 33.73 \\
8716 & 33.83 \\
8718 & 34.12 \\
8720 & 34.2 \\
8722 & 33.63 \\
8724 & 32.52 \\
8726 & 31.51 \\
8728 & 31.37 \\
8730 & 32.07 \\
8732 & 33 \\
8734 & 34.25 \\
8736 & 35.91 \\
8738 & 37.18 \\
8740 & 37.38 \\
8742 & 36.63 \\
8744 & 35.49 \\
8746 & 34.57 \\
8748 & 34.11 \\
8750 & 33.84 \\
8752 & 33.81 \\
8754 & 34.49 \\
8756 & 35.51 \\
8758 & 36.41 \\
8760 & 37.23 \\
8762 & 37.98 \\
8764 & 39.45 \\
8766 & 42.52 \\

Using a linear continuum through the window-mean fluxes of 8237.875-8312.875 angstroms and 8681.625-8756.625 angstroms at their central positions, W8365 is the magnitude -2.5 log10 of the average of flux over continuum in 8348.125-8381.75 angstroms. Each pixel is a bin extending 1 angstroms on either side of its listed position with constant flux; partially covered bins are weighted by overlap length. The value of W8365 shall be 0.11 mag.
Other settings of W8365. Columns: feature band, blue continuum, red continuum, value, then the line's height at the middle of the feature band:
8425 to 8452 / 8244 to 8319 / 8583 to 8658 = -0.047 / 37.4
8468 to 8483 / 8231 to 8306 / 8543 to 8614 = 0.115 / 36.4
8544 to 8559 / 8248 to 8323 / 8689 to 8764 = 0.013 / 36.8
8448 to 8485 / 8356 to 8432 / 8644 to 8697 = 0.047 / 36.4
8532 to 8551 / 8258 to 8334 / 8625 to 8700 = 0.097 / 37.3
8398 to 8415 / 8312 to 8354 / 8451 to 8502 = 0.031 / 36.6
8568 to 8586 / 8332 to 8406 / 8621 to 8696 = 0.037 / 36.3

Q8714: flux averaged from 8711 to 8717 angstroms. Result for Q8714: 33.7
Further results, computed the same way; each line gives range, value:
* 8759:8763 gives 37.6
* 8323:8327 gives 39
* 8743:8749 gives 34.7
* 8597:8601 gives 33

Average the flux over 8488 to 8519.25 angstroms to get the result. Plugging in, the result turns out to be 37.5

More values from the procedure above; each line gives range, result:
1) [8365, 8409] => 36.2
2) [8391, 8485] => 36.2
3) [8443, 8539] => 35.8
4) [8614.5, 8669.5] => 37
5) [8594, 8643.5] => 34.9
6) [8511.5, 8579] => 35.4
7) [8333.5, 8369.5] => 37.4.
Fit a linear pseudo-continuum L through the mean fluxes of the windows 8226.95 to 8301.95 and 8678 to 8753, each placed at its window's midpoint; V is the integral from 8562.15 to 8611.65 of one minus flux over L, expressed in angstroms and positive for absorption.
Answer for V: 2.6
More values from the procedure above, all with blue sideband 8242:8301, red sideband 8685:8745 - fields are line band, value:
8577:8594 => 1.38 angstroms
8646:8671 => -1.85 angstroms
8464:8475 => 2.35 angstroms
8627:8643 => 0.83 angstroms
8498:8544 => 0.80 angstroms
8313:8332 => 0.54 angstroms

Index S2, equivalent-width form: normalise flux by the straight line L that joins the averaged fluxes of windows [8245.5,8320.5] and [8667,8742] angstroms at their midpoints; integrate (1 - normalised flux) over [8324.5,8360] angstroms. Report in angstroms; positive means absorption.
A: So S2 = 0.5 angstroms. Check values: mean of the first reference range 39.3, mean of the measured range 38.1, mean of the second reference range 34.9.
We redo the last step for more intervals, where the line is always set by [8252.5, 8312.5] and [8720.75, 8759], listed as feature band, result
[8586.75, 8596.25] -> 1.0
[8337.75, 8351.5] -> -0.6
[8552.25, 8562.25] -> 0.0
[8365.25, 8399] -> 1.8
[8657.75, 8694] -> -1.8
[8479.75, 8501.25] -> 2.0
